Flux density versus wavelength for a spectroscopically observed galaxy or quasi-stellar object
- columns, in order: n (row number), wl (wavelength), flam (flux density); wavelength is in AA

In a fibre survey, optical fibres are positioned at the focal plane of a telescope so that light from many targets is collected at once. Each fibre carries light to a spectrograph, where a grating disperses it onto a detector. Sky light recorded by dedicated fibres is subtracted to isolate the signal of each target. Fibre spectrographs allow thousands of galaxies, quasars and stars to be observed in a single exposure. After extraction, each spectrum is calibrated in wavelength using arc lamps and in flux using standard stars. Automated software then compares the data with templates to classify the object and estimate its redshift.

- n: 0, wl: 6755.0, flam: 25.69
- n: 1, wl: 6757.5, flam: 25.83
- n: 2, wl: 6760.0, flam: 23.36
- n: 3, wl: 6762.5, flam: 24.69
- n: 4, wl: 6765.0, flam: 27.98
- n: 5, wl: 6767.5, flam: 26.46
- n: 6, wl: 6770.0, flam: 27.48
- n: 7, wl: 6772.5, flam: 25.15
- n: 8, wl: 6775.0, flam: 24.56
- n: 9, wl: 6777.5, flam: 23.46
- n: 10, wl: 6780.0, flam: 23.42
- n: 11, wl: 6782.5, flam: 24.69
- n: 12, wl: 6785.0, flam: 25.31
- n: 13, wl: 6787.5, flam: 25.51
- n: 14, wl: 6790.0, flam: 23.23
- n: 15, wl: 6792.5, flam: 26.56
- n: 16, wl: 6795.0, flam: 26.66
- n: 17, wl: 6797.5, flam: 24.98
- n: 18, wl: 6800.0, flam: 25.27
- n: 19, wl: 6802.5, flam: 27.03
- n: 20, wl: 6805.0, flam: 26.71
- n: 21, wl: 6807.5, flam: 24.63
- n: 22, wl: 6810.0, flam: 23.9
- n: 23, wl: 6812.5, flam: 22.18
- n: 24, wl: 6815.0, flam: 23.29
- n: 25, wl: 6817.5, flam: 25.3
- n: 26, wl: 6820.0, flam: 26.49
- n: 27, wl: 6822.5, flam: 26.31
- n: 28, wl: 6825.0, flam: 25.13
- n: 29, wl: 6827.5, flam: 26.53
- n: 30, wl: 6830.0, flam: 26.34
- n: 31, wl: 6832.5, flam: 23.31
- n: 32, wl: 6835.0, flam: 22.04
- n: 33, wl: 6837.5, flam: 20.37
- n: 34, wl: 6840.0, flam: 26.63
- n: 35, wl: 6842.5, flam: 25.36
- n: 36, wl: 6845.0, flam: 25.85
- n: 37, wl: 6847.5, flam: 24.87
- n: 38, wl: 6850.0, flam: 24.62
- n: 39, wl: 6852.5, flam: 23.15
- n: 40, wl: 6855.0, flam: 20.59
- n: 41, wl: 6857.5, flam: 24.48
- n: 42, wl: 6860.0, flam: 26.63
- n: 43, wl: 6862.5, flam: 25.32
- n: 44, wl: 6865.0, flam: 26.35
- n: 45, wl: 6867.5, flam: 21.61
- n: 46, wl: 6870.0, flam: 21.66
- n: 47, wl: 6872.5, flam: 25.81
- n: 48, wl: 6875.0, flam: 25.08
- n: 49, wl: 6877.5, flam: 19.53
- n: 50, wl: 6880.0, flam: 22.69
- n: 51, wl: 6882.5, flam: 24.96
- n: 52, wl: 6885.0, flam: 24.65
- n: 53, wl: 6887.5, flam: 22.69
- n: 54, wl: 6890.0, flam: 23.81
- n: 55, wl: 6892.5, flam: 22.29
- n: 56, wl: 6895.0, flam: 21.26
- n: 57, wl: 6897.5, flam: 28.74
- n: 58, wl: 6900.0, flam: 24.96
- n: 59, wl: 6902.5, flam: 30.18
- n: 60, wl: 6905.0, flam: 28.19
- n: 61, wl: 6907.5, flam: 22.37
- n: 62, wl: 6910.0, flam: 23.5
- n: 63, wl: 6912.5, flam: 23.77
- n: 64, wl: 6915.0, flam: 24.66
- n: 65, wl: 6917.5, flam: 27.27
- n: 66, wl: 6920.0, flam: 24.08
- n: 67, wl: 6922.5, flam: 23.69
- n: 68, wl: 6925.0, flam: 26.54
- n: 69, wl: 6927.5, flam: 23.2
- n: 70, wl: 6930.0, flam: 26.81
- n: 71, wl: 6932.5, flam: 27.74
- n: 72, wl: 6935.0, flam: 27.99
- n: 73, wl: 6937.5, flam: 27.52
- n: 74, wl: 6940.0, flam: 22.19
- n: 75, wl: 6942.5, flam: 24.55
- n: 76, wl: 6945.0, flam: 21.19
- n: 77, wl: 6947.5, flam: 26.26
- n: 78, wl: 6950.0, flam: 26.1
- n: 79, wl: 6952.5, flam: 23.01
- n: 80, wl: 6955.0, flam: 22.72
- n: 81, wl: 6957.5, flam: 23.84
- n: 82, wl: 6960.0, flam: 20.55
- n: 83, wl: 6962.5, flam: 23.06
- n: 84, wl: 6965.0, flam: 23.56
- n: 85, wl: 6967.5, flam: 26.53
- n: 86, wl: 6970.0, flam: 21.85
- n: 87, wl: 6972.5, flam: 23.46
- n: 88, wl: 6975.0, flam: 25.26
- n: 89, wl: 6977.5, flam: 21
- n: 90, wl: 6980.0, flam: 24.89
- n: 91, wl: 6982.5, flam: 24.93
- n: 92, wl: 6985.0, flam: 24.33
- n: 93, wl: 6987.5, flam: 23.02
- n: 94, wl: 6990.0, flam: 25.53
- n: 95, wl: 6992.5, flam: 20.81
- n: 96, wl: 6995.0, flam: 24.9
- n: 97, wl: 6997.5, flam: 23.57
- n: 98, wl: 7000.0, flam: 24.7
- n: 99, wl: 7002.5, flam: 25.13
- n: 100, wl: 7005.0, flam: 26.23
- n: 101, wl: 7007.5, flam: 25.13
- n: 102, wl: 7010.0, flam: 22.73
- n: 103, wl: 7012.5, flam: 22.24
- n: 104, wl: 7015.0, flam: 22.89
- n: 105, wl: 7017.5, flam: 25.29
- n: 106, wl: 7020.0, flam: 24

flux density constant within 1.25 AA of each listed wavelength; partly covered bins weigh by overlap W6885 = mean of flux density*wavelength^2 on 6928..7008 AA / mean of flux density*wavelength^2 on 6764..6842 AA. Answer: 1.02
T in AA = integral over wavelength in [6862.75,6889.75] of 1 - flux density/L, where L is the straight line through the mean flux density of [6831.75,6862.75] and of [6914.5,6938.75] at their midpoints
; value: 1.3 AA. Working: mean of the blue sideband 24.1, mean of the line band 23.6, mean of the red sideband 26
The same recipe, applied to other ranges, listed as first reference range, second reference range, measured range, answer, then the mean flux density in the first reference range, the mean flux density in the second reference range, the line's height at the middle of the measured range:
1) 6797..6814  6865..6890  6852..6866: -0.4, 24.9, 23.4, 23.8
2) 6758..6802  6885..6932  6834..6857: 1.2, 25.3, 24.9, 25.1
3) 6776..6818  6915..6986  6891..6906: -0.8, 24.8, 24.4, 24.6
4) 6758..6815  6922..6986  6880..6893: 0.5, 25.1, 24.3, 24.7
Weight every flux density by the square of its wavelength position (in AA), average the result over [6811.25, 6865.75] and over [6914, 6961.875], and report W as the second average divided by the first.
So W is 1.03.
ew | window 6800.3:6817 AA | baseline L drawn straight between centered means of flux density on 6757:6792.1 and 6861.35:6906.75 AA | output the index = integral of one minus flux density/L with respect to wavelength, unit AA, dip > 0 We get 0.1 AA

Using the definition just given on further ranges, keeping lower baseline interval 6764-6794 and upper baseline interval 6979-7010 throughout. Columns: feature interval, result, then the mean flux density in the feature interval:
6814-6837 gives 0.24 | 24.8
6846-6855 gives 0.45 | 23.8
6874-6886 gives 0.74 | 23.3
